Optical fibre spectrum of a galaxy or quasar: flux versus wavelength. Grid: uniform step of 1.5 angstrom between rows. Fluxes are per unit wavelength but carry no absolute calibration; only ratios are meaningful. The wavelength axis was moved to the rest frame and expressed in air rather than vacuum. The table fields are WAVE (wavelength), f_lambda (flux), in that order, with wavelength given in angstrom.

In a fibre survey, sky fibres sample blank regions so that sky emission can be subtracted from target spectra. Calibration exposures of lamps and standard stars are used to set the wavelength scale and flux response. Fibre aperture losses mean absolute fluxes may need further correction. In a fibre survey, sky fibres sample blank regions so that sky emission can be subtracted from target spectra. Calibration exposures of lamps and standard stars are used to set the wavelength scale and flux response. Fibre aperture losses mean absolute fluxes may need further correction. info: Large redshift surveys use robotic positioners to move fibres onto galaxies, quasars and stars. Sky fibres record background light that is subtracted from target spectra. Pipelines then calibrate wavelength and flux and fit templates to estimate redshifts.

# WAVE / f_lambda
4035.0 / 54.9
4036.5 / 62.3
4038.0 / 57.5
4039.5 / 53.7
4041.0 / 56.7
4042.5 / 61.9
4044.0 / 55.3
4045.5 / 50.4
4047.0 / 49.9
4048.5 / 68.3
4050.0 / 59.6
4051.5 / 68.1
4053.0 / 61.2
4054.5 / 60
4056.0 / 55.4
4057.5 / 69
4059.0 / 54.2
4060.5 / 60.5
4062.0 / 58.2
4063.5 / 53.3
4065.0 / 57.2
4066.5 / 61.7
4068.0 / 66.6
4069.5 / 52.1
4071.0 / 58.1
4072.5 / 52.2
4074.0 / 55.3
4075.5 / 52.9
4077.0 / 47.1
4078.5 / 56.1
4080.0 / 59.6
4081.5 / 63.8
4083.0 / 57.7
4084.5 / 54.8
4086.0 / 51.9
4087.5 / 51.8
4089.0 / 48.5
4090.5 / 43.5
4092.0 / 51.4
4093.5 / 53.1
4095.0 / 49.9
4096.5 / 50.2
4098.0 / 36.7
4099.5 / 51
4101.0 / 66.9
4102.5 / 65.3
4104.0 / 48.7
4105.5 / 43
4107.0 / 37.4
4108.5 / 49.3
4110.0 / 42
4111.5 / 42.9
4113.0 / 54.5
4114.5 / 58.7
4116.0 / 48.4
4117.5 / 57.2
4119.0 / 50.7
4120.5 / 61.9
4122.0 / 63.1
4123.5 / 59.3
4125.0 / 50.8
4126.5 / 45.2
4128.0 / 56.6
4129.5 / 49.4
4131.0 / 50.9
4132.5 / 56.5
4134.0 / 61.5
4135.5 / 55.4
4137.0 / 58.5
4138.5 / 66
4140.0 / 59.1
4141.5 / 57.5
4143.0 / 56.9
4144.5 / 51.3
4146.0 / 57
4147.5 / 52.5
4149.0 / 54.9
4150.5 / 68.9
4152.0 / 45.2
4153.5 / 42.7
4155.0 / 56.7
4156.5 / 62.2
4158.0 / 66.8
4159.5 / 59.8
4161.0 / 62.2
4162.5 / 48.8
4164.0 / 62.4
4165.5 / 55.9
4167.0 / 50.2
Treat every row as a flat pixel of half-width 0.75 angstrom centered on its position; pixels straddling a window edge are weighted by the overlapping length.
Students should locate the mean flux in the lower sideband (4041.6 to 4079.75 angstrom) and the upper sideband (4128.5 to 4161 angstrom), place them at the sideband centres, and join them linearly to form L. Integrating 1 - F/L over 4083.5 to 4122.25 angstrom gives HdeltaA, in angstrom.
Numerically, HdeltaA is 4.2 angstrom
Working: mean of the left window 57.8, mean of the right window 56.8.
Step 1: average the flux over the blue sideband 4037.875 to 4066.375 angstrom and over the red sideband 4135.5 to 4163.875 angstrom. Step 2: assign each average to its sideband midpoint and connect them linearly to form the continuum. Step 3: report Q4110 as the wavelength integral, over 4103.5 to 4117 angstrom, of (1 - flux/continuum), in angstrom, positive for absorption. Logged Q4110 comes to 2.4 angstrom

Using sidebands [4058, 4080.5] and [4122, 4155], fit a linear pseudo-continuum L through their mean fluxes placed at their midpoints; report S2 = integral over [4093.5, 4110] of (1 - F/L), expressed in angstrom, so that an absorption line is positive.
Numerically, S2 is 1.8 angstrom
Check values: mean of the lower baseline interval 56.4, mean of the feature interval 49.6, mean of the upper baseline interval 55.3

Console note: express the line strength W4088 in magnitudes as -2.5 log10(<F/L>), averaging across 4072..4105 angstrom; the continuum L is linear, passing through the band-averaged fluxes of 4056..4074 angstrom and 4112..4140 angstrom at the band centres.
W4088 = 0.08 mag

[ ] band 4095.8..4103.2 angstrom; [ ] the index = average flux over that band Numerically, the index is 54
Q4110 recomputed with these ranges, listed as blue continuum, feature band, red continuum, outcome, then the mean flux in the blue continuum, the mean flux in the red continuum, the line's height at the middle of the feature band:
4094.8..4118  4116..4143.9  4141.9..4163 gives -1.6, 50.1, 56.2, 53.2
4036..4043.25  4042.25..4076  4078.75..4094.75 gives -1.2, 58.3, 53.6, 56.3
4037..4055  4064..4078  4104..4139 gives 0.2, 58.6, 52.8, 56.7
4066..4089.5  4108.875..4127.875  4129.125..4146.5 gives 1.2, 55.6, 56.8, 56.4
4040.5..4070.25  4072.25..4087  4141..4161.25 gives 0.8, 59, 56.6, 58.4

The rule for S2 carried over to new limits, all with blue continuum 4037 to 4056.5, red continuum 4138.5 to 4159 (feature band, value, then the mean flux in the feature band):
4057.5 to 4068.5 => -0.2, 59.3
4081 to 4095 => 1.2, 52.6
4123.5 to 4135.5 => 0.7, 53.5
